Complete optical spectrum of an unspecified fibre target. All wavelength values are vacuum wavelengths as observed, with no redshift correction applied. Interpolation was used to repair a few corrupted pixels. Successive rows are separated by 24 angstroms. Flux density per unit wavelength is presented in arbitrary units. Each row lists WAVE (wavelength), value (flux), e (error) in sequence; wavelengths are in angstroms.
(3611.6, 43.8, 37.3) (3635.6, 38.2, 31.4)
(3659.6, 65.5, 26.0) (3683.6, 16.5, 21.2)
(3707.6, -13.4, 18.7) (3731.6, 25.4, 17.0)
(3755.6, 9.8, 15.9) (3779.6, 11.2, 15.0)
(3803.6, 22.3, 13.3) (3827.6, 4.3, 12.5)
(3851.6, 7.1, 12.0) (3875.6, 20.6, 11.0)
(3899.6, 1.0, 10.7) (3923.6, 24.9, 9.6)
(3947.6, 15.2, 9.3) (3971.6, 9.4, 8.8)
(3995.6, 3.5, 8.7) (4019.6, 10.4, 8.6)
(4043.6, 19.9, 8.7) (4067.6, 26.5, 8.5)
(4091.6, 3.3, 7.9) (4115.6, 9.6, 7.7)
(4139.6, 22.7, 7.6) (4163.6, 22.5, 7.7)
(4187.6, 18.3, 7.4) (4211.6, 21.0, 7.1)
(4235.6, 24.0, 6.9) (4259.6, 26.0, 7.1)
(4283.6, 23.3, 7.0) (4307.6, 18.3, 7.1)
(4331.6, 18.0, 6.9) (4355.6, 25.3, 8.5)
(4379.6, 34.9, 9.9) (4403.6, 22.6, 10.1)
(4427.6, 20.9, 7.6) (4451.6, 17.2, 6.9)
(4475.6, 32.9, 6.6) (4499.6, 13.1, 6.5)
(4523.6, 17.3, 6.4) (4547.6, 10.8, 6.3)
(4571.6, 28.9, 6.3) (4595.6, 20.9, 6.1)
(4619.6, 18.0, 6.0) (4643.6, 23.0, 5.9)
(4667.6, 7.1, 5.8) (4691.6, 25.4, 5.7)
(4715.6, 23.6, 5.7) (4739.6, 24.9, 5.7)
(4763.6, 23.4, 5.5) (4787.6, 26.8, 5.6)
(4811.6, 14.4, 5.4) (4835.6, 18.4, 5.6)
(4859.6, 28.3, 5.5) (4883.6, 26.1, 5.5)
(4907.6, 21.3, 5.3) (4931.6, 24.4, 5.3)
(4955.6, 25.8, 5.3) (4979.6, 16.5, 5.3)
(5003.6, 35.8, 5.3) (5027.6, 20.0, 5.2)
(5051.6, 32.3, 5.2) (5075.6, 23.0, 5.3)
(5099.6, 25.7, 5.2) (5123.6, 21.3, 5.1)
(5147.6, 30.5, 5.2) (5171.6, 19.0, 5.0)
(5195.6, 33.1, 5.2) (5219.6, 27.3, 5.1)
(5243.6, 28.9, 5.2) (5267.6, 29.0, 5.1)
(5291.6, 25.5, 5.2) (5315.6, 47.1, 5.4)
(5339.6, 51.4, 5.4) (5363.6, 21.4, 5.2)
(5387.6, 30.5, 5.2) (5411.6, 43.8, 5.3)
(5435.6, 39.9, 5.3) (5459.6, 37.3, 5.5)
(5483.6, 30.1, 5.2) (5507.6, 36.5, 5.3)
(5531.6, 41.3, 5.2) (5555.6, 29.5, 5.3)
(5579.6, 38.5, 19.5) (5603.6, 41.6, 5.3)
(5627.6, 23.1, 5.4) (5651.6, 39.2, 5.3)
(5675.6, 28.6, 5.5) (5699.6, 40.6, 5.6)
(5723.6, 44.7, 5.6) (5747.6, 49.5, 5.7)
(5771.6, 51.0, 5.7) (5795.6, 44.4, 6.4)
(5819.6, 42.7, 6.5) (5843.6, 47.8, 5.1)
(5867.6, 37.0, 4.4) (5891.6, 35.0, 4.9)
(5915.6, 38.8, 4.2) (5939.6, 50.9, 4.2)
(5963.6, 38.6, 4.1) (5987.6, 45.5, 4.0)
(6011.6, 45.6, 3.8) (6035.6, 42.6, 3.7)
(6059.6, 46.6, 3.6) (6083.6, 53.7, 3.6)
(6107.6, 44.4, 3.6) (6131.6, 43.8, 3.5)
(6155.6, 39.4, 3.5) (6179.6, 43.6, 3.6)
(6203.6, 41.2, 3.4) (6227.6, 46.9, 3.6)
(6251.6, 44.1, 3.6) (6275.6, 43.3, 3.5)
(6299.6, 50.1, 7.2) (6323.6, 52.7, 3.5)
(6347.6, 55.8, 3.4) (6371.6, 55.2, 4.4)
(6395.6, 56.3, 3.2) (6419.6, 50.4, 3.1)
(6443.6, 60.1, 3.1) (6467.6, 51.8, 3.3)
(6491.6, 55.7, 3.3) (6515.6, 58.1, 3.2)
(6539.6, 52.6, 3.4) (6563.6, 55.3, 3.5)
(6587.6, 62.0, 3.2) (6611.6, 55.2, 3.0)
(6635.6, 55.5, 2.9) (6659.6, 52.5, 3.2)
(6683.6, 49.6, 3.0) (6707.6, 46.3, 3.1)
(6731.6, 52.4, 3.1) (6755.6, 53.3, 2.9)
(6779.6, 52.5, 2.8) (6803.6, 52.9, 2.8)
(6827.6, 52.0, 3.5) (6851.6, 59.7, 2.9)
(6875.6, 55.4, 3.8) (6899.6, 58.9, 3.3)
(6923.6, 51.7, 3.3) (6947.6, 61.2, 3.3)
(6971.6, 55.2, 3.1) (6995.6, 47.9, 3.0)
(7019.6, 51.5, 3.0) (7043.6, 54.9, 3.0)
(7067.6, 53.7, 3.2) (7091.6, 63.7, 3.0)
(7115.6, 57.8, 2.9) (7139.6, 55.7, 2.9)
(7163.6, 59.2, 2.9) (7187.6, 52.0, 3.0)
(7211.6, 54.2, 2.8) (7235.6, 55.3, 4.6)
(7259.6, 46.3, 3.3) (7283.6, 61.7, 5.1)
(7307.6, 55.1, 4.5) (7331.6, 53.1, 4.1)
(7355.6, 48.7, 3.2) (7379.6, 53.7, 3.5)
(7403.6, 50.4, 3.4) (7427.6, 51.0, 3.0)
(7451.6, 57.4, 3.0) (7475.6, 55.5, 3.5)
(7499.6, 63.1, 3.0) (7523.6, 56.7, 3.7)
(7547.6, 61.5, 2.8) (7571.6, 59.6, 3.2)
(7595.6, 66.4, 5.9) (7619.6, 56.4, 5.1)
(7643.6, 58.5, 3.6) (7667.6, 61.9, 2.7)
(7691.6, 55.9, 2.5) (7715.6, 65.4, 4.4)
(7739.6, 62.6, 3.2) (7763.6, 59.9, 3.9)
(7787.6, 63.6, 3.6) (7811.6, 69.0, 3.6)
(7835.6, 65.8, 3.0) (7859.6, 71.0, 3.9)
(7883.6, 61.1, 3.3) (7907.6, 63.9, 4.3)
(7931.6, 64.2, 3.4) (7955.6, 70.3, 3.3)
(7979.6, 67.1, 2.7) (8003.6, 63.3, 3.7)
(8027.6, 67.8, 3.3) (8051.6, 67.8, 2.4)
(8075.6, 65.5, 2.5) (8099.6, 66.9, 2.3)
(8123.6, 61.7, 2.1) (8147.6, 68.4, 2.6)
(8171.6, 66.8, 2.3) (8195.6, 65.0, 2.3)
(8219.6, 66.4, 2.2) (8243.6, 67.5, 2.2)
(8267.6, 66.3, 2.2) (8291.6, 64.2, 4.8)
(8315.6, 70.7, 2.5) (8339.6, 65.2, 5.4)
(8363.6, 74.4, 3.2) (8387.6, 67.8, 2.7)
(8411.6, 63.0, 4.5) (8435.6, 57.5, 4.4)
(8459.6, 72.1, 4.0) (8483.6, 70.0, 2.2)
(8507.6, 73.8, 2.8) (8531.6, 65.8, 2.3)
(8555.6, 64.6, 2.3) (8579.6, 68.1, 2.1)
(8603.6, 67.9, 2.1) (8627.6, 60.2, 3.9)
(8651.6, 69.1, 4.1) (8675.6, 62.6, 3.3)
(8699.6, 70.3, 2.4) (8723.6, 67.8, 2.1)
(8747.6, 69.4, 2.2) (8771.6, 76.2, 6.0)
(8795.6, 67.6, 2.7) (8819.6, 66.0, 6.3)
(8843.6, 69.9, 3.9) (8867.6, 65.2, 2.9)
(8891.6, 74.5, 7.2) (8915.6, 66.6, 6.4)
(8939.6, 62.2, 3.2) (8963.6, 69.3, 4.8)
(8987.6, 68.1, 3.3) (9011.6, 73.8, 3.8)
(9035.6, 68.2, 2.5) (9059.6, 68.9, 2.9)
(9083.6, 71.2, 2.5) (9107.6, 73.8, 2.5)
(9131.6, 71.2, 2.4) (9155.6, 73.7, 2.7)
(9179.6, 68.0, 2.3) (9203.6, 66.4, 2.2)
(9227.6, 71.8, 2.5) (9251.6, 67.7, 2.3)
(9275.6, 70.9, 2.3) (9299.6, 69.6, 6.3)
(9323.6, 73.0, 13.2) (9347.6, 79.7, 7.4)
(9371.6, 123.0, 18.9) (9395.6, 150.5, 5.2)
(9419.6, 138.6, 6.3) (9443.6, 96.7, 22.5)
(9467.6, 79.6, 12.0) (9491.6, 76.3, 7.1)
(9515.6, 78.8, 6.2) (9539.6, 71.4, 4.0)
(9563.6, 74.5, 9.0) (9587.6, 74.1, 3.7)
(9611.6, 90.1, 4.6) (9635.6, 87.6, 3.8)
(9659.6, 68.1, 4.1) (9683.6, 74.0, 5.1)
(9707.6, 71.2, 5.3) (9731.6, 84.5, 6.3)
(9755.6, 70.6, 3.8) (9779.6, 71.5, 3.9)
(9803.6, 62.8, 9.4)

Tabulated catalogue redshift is 0.43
